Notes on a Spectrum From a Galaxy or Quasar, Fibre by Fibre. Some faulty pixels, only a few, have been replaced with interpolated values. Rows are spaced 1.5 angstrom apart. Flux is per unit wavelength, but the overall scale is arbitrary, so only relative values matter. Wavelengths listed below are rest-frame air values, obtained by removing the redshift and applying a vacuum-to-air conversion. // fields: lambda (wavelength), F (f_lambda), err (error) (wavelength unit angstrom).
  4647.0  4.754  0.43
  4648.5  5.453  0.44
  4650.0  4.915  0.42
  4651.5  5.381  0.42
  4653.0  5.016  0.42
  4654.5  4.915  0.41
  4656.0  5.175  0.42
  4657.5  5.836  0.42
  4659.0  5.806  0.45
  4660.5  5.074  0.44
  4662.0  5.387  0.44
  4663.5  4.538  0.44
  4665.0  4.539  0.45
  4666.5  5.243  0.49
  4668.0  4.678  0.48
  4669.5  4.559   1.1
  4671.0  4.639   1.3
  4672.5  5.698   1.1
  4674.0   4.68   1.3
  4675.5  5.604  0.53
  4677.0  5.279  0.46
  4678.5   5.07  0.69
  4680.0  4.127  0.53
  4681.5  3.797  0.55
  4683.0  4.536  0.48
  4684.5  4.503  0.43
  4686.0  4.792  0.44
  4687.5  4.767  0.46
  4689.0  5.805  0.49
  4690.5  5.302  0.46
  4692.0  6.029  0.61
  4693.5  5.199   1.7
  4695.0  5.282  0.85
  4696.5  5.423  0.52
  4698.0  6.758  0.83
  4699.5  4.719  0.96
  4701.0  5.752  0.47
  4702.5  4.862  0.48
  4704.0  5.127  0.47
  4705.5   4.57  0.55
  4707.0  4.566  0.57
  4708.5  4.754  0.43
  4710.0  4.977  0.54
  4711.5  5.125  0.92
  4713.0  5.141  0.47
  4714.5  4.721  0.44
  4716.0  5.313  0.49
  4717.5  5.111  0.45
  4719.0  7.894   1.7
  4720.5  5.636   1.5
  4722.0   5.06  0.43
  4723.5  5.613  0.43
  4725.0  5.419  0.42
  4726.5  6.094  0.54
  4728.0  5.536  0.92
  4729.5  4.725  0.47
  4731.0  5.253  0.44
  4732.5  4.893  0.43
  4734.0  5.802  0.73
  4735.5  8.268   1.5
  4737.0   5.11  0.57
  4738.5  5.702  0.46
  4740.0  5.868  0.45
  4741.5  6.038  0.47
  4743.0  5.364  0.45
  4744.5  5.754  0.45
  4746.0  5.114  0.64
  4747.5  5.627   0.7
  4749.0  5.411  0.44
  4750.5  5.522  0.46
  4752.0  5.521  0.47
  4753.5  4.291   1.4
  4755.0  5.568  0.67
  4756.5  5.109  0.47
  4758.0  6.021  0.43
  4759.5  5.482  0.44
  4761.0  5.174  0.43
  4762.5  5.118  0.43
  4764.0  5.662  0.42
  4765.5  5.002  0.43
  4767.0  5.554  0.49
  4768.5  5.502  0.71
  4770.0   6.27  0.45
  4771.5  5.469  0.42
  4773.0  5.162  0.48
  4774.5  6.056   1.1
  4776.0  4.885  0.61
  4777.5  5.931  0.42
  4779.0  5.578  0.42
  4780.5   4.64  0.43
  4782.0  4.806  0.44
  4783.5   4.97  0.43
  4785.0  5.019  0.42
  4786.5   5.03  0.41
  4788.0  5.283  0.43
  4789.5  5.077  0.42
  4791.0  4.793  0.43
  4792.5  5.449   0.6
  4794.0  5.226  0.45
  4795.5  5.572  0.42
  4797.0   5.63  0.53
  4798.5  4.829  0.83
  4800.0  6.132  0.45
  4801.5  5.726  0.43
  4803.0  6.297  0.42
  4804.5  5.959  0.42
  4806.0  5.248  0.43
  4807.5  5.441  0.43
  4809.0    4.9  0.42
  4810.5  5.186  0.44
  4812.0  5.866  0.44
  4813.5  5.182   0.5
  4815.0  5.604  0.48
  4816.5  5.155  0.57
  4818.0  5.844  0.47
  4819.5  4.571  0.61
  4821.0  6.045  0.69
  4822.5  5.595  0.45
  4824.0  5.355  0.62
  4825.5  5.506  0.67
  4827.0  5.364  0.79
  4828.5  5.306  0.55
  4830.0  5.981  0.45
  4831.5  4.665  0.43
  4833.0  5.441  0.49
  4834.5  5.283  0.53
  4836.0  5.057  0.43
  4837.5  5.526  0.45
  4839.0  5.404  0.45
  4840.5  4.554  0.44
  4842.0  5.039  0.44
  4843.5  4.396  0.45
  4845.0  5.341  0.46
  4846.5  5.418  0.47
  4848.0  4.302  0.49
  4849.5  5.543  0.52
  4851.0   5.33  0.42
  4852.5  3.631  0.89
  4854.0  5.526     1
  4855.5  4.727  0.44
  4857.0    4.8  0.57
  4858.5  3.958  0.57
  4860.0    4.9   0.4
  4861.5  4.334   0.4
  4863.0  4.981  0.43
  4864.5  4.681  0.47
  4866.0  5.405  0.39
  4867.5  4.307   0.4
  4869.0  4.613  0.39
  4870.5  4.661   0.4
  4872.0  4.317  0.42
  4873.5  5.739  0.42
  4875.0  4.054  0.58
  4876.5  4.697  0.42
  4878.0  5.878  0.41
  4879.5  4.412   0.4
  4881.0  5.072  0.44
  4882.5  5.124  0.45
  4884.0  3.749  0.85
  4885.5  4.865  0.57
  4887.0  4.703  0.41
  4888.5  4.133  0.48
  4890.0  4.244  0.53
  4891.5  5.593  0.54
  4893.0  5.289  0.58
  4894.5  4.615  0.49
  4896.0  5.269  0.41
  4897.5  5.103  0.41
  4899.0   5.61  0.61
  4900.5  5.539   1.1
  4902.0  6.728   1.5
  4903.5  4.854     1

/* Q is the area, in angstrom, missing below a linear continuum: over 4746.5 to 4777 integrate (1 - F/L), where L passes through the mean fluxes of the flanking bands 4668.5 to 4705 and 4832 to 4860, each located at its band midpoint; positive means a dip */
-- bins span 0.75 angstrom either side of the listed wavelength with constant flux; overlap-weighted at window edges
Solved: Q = -2.4 angstrom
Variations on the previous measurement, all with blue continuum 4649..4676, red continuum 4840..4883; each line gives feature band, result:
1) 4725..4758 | -3.8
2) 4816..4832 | -1.8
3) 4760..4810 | -4.6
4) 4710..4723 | -1.2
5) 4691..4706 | -1.0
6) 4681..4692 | 0.4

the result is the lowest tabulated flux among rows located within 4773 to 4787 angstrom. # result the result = 4.64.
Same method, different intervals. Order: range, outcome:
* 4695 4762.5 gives 4.291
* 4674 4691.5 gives 3.797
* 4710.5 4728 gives 4.721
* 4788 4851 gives 4.302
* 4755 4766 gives 5.002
